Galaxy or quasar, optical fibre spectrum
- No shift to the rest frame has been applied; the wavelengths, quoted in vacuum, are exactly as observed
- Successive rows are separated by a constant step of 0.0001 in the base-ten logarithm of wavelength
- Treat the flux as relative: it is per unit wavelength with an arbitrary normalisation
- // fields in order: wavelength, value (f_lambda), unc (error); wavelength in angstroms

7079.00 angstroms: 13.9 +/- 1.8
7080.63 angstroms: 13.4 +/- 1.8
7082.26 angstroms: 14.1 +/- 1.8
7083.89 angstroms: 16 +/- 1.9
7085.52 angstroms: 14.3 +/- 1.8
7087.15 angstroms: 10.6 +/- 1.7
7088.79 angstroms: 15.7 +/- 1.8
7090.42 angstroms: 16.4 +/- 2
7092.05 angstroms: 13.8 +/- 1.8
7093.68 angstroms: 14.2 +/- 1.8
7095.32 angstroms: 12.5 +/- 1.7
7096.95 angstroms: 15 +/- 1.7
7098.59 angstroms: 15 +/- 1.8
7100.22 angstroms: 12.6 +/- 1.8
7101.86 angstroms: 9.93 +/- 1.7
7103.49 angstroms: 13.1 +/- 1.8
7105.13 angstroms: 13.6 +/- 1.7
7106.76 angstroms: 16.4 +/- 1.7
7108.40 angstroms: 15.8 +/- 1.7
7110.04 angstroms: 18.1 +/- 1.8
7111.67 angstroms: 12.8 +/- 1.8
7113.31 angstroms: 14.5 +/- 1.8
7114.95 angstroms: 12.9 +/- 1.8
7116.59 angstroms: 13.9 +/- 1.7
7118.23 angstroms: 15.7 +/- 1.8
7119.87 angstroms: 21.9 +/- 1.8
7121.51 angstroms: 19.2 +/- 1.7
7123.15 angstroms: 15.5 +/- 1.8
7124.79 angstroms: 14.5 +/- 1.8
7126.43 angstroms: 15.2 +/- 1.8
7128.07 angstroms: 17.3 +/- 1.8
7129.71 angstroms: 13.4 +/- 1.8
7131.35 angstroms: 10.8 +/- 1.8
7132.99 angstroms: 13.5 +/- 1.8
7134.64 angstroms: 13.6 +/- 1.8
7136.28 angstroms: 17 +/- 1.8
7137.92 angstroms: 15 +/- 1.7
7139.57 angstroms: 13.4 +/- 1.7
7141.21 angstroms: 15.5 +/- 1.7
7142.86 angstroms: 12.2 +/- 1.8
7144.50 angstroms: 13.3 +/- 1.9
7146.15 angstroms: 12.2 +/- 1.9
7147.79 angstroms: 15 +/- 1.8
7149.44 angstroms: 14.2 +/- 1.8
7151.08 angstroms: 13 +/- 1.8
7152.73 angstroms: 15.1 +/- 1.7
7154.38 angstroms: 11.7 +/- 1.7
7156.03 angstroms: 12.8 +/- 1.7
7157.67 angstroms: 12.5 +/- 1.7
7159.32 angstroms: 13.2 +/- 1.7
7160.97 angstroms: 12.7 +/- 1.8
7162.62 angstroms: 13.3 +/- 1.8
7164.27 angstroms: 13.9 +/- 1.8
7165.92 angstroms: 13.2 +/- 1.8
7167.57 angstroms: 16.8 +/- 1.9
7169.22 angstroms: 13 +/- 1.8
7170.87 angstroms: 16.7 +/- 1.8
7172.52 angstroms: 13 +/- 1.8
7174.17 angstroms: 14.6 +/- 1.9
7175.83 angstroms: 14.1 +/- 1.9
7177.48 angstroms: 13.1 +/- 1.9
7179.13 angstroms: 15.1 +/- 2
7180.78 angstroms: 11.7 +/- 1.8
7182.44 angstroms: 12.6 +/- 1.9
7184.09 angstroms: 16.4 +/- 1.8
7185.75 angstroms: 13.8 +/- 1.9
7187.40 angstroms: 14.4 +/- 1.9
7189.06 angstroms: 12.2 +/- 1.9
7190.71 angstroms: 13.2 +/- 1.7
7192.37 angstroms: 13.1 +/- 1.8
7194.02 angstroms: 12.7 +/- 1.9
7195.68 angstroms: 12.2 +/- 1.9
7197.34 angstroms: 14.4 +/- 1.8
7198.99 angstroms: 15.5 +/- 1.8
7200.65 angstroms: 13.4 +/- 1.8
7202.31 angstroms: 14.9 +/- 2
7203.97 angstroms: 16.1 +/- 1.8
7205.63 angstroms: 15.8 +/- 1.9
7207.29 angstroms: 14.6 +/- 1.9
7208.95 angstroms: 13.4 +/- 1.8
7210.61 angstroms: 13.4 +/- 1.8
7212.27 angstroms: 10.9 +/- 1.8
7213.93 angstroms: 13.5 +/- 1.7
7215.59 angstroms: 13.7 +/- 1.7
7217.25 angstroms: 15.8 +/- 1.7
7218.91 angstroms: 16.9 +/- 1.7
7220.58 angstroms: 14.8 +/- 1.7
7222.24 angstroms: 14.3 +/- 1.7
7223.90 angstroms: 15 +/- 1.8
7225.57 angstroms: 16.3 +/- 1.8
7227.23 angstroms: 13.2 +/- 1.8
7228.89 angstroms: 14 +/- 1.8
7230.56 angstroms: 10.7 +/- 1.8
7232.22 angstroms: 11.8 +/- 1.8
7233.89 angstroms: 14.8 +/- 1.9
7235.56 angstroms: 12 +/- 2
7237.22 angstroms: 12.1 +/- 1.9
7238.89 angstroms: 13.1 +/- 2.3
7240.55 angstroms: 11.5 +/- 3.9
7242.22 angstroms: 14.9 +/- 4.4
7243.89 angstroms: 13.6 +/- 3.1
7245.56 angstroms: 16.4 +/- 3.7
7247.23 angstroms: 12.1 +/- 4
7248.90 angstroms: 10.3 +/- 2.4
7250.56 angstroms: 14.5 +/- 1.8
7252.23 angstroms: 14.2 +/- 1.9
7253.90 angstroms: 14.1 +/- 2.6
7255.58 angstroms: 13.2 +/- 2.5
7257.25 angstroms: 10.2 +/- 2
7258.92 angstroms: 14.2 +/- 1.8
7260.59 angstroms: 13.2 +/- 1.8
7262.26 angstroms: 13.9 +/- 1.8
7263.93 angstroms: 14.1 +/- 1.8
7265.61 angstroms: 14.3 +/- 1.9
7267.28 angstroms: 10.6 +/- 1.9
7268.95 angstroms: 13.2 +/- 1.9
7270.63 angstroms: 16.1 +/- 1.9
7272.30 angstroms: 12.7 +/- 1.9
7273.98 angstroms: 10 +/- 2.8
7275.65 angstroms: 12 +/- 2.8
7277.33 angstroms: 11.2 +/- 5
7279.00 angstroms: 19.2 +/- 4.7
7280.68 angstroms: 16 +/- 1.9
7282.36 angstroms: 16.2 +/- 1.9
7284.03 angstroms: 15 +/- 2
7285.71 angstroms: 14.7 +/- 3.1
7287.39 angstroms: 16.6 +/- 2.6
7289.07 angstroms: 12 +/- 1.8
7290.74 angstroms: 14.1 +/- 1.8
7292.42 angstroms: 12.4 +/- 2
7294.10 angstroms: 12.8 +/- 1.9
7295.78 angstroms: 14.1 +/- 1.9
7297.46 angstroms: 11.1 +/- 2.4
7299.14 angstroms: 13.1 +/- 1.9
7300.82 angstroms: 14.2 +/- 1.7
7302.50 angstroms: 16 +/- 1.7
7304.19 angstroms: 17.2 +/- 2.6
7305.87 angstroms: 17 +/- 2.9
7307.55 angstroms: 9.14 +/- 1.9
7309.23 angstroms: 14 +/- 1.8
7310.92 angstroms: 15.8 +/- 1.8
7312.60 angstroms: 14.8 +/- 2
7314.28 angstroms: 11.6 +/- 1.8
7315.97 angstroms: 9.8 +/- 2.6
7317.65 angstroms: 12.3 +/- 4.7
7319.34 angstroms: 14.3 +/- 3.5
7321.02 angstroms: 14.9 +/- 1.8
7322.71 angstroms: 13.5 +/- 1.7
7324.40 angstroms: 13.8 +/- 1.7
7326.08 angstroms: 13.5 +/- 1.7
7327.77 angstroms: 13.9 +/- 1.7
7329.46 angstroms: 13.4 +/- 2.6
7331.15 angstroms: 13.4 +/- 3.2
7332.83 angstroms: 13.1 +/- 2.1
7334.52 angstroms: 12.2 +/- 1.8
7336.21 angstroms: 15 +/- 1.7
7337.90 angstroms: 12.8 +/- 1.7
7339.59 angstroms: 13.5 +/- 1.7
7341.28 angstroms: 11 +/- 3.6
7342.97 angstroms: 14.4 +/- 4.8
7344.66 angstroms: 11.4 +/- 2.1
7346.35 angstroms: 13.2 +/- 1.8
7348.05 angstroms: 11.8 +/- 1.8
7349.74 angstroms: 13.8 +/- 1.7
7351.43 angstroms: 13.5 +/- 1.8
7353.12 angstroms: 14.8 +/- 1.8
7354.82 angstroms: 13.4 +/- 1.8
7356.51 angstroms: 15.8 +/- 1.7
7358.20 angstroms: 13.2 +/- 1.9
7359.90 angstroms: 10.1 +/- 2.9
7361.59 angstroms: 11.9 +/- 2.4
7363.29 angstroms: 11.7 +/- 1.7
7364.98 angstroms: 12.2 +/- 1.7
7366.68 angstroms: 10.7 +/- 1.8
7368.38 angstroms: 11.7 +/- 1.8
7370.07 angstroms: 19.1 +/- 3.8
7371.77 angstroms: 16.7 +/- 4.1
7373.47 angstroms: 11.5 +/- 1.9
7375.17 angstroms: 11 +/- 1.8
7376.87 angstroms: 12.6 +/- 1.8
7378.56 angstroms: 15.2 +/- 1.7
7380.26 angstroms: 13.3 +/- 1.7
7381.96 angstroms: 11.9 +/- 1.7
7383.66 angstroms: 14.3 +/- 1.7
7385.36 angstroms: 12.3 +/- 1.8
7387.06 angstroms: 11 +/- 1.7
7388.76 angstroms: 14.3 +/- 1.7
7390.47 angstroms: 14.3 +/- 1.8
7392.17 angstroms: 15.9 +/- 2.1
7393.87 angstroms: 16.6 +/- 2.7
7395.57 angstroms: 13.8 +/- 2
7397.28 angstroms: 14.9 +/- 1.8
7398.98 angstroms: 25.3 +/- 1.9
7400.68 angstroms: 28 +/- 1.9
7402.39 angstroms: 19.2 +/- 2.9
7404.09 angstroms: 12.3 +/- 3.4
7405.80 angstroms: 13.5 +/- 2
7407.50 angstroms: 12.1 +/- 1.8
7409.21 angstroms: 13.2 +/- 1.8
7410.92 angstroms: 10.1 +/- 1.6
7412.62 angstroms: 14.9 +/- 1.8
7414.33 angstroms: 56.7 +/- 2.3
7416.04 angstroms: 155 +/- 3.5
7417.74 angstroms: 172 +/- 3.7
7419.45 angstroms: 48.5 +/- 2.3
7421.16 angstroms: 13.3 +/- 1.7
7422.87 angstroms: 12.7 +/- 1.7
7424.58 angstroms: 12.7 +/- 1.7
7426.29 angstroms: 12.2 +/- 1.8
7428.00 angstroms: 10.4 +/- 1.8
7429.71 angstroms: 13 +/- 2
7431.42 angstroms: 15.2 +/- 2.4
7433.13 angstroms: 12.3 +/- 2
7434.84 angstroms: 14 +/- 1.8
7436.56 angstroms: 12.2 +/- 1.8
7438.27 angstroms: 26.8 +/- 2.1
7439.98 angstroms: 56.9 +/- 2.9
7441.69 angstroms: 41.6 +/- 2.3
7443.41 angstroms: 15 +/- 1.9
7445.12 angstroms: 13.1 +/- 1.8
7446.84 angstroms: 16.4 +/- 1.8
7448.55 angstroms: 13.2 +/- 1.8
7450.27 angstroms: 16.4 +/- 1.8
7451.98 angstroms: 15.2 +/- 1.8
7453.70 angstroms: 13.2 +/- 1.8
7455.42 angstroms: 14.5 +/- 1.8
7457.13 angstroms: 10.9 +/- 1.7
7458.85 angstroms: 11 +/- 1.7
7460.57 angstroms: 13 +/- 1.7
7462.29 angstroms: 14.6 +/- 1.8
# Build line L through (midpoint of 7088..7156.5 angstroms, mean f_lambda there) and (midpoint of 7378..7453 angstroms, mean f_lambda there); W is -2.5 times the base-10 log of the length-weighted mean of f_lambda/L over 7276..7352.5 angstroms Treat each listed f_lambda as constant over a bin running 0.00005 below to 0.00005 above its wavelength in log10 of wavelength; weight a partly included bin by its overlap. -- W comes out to 0.47 mag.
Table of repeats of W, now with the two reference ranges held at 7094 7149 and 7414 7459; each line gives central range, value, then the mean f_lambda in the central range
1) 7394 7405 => 0.46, 18.7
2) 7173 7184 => 0.26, 13.7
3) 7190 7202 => 0.33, 13.6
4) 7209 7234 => 0.37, 13.9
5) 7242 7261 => 0.50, 13.4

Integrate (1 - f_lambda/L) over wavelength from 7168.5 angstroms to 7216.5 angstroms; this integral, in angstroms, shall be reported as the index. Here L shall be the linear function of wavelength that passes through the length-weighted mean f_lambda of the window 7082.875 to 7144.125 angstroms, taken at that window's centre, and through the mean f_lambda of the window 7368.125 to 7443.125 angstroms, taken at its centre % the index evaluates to 9.6 angstroms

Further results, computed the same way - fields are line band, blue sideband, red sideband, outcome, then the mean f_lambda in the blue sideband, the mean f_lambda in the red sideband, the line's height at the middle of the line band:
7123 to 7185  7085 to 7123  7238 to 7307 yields 2.1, 14.7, 13.8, 14.4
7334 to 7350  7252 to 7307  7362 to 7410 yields 1.6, 13.9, 14.6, 14.3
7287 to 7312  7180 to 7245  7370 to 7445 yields 6.3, 13.8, 24.7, 18.6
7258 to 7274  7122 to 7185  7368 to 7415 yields 1.7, 14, 16.2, 15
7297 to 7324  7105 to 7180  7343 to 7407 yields 1.1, 14.4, 14.2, 14.3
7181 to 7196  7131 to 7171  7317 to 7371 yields 0.3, 13.7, 13.2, 13.6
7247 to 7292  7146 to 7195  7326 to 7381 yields -0.8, 13.7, 13.2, 13.4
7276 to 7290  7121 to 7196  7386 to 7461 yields 2.9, 13.9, 24.7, 19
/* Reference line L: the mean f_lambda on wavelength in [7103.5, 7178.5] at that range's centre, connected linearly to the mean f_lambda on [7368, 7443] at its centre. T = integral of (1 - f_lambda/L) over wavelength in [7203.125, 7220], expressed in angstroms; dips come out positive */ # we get 2.7 angstroms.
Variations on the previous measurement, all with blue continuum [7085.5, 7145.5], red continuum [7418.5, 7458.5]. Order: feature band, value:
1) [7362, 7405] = 8.1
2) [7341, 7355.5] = 3.8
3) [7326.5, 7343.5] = 4.1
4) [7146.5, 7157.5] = 1.1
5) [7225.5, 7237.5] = 2.4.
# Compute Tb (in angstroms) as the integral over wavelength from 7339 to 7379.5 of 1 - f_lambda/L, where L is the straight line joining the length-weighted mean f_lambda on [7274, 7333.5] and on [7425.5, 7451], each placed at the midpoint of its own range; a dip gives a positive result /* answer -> 7.5 angstroms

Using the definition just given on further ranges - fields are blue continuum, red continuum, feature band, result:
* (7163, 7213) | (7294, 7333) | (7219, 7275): 1.79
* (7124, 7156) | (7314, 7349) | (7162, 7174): -0.42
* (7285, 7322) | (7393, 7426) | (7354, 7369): 7.63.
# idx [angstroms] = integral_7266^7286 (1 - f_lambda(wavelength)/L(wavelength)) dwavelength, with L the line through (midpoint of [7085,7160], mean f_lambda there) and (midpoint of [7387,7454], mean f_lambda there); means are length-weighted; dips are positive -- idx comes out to 6.4 angstroms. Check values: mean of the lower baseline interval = 14.3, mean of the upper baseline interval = 26.2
